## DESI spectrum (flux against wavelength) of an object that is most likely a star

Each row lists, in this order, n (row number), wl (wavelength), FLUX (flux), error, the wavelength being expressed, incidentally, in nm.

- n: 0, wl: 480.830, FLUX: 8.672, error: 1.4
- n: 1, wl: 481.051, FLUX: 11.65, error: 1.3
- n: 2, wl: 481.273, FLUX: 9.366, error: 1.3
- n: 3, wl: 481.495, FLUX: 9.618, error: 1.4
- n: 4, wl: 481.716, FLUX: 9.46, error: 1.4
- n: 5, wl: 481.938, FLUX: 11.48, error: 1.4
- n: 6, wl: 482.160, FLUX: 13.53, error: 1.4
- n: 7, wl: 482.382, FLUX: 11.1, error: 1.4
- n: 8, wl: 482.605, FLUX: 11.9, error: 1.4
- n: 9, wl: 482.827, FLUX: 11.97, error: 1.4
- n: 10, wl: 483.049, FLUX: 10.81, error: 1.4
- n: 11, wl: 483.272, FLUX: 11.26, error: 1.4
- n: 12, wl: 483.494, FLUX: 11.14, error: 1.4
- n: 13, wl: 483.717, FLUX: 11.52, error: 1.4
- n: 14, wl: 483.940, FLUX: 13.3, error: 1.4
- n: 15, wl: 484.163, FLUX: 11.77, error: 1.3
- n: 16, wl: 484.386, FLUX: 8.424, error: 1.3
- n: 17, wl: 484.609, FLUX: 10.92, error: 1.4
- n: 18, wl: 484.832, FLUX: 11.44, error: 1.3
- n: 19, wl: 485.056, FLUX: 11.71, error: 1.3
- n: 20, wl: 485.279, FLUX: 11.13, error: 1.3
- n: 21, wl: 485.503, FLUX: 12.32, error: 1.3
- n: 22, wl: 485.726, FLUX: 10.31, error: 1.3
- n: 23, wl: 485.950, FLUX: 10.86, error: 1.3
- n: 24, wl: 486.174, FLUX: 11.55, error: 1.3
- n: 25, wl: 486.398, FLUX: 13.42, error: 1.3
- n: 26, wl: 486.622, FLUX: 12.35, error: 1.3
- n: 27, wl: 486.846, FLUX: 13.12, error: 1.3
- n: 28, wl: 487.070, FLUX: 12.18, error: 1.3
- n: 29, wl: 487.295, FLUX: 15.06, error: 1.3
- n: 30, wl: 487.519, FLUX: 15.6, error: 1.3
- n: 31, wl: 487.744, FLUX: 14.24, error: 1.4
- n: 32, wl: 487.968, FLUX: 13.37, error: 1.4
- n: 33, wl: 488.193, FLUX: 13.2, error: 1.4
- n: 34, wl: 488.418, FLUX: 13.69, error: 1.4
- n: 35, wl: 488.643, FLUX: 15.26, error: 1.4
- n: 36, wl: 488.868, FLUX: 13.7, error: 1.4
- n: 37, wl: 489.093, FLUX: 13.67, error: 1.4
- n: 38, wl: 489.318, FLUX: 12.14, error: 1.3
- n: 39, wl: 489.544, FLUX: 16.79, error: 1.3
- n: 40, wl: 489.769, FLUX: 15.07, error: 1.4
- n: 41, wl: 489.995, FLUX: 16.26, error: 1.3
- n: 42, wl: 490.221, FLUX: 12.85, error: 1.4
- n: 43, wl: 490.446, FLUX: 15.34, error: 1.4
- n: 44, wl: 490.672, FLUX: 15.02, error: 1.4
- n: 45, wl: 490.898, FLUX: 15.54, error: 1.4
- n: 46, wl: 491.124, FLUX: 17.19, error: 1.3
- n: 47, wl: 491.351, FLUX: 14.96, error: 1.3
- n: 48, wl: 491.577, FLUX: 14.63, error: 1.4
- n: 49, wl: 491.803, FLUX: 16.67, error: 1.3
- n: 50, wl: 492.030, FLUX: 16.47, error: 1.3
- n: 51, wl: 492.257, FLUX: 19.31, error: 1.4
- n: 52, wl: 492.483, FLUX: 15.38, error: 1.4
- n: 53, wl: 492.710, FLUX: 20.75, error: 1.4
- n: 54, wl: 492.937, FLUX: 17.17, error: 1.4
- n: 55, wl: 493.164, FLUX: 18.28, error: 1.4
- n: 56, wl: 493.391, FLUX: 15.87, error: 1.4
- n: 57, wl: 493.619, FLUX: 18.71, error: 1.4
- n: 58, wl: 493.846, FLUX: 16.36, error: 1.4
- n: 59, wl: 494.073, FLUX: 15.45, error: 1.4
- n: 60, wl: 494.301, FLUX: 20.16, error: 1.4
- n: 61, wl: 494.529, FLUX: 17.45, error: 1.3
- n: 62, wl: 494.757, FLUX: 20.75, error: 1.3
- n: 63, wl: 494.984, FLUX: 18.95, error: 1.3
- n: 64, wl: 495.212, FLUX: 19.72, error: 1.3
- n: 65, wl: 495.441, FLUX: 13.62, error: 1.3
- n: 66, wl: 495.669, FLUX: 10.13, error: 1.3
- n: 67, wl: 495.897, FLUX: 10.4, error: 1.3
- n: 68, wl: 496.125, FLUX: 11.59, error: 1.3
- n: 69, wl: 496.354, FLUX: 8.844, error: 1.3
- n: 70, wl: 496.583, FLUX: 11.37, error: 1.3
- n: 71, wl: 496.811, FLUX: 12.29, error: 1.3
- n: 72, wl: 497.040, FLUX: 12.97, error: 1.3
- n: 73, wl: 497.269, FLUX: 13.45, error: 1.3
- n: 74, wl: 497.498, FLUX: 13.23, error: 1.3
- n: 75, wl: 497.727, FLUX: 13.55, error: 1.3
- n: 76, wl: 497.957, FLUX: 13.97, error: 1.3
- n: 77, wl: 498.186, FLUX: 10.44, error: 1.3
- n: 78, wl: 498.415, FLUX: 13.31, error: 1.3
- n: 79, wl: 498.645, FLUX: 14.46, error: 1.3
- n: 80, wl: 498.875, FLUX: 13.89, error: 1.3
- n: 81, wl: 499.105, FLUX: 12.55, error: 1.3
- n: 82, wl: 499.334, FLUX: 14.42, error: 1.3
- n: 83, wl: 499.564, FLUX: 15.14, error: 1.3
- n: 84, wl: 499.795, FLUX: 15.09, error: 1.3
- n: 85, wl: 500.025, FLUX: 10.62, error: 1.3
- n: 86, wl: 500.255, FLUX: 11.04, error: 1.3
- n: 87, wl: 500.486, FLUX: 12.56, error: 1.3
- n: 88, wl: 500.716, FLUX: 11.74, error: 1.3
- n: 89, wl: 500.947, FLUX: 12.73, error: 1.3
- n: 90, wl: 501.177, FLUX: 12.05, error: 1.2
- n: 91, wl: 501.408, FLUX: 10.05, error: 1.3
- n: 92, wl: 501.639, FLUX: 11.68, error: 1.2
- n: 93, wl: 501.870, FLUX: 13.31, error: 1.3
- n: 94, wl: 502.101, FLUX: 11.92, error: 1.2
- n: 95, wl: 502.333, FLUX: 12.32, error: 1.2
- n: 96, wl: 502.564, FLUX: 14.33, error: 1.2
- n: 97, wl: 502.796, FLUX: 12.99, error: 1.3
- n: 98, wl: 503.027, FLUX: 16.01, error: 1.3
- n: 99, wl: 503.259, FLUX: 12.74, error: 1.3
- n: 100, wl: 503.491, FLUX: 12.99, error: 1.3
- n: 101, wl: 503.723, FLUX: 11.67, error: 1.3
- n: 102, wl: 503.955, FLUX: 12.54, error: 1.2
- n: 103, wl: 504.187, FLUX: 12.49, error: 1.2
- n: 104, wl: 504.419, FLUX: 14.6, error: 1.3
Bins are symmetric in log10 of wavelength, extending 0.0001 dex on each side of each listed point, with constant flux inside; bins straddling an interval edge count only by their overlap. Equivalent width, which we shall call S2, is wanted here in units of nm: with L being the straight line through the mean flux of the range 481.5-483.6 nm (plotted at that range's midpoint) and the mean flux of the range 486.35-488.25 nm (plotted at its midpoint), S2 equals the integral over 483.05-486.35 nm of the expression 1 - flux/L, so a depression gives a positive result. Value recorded 0.28 nm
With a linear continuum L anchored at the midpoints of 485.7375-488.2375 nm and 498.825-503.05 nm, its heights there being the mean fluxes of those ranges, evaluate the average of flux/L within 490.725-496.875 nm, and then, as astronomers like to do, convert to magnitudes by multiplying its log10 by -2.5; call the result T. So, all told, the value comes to -0.22 mag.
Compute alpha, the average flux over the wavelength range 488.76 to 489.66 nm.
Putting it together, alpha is 14.1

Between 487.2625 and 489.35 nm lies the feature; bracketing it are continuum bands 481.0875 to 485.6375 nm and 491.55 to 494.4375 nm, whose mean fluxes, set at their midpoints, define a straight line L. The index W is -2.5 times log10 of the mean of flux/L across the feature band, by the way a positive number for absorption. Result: 0.03 mag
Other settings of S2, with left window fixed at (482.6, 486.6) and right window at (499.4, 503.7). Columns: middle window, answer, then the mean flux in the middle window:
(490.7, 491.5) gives -0.26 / 15.7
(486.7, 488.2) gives -0.28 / 13.8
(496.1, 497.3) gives 0.07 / 11.6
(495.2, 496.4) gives 0.03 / 12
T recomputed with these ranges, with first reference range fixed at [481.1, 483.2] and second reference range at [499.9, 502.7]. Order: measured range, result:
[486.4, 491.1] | -0.244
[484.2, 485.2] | 0.045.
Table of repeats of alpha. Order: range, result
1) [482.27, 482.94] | 11.7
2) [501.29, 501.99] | 11.7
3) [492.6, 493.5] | 18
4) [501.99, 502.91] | 12.9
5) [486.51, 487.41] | 13.2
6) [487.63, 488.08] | 13.8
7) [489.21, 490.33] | 14.6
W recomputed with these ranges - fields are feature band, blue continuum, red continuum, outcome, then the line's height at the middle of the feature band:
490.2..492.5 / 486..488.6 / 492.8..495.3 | 0.023 mag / 16.2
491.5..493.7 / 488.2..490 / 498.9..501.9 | -0.247 mag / 13.8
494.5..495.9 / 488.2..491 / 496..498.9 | -0.228 mag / 13.1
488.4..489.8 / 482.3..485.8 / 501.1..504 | -0.221 mag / 11.7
